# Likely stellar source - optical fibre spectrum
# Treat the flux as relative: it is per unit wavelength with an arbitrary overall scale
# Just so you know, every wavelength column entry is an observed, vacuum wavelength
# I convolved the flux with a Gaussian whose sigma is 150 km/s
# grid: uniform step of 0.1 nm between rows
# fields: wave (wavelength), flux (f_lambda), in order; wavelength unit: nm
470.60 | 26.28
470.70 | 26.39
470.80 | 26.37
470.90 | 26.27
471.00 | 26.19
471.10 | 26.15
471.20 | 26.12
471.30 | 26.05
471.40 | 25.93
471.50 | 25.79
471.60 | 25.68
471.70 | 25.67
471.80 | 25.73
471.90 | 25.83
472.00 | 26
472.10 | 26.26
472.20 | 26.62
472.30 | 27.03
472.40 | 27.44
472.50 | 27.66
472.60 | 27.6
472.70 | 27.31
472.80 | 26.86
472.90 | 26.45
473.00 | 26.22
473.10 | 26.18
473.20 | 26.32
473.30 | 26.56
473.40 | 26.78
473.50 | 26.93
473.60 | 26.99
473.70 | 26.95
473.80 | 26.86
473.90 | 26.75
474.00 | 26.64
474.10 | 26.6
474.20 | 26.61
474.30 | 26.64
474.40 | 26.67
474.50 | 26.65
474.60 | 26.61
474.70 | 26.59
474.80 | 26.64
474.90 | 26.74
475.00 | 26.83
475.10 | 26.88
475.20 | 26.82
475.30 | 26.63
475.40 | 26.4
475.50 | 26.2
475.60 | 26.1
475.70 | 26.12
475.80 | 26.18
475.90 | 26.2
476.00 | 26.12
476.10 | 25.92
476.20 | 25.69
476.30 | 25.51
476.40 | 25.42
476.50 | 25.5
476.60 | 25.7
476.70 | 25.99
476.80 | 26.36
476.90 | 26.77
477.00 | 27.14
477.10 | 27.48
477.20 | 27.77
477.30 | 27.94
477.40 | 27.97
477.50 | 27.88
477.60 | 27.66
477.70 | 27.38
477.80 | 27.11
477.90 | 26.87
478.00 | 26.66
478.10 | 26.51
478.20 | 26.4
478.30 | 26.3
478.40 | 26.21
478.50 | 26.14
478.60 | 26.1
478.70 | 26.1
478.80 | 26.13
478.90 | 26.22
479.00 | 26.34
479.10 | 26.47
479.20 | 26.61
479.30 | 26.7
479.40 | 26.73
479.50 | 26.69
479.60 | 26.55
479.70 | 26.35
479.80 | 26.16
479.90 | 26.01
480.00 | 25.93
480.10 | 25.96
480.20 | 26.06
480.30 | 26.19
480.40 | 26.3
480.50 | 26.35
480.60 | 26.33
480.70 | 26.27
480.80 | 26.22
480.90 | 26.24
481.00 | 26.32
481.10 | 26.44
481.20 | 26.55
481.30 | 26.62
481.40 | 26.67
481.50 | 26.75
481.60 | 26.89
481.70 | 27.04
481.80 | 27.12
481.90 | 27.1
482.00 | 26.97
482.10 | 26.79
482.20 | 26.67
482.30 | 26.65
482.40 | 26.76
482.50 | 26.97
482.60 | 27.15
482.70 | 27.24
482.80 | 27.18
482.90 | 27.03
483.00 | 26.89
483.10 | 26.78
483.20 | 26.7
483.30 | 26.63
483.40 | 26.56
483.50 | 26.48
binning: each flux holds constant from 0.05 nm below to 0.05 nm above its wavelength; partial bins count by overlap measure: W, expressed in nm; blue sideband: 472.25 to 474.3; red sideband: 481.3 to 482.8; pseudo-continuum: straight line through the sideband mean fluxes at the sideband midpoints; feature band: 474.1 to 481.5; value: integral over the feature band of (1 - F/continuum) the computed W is 0.11 nm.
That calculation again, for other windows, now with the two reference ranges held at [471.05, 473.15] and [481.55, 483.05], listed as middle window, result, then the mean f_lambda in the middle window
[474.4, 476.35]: 0.02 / 26.4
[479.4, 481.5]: 0.04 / 26.3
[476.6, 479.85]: 0.00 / 26.7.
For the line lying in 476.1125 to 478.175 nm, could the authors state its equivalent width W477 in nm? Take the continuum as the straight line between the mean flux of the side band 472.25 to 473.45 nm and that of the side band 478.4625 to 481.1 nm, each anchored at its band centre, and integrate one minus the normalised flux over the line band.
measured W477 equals -0.02 nm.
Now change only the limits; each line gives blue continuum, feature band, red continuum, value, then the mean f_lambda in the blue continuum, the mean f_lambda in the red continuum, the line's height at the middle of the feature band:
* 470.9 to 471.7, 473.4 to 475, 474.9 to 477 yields -0.04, 26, 26.2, 26.1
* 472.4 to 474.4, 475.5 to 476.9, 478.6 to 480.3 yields 0.03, 26.8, 26.3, 26.6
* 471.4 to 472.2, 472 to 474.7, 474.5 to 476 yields -0.06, 25.9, 26.5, 26.2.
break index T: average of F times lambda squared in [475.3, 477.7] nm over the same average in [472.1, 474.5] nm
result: 1.0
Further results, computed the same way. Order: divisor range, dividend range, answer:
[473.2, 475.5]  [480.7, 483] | 1.04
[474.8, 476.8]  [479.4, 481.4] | 1.02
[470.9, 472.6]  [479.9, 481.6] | 1.04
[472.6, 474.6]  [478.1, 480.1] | 1.01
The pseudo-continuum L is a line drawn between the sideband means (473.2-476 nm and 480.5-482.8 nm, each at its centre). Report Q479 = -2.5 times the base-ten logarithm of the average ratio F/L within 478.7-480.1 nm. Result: 0.01 mag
